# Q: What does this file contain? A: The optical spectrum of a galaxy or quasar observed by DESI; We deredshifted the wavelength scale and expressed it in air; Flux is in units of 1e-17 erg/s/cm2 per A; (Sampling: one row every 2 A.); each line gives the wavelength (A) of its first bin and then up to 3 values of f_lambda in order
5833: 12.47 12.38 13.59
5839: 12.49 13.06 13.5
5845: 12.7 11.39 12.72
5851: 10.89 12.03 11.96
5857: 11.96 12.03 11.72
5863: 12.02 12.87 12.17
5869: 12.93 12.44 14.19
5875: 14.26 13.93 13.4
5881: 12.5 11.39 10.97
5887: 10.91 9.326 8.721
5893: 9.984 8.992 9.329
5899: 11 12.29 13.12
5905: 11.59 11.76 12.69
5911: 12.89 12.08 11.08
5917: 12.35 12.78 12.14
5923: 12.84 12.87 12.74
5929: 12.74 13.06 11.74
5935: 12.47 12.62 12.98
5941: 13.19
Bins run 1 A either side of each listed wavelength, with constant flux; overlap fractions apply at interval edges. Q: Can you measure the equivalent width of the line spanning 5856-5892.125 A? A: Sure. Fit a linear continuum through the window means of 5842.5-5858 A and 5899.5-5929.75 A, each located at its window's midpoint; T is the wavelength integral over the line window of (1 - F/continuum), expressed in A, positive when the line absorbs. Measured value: 0.32 A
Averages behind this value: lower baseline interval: 12.1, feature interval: 12.1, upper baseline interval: 12.4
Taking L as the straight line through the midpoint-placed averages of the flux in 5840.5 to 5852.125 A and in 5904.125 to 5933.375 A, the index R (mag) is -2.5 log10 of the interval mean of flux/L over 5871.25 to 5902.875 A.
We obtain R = 0.080 mag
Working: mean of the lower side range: 12.3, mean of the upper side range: 12.4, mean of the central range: 11.5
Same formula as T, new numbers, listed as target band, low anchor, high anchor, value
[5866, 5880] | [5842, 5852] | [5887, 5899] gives -3.43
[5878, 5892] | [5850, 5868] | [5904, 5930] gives 1.27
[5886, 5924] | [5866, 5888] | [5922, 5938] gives 3.84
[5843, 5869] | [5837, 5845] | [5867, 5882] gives 2.04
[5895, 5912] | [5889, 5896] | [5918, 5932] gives -1.99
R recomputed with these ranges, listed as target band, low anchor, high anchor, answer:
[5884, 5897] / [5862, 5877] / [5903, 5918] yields 0.27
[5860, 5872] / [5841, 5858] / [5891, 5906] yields -0.06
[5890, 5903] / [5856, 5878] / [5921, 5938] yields 0.23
